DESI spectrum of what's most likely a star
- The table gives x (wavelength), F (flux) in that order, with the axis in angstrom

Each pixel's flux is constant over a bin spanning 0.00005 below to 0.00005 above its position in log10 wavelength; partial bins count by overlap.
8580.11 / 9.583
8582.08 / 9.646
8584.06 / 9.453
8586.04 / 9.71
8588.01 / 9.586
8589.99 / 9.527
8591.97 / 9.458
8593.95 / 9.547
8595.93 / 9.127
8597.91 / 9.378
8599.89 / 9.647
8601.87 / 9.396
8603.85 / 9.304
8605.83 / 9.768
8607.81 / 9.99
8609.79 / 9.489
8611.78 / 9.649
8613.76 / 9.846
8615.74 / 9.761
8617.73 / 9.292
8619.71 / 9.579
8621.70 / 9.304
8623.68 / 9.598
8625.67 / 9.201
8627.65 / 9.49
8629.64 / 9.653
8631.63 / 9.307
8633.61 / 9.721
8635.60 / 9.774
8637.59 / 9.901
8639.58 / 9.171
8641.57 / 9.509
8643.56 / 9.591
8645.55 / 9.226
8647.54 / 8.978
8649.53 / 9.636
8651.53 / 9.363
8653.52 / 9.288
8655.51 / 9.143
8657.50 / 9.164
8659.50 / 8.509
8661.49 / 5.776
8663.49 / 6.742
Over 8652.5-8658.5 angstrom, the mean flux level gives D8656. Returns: 9.21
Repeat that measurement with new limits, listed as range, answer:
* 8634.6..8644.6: 9.58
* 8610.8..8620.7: 9.63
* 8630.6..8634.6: 9.53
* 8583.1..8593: 9.55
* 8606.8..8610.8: 9.73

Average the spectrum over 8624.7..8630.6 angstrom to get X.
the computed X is 9.45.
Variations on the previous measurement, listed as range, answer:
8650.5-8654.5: 9.31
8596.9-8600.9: 9.51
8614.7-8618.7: 9.53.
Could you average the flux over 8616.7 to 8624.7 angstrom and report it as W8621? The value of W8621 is 9.44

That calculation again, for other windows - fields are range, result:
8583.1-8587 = 9.57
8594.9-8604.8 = 9.37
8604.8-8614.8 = 9.75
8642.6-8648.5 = 9.27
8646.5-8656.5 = 9.28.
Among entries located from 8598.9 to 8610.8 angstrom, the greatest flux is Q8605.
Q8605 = 9.99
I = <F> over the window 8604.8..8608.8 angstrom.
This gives 9.88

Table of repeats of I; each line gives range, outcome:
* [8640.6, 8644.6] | 9.55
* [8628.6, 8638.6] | 9.67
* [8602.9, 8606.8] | 9.54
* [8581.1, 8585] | 9.54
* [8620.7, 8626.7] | 9.37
